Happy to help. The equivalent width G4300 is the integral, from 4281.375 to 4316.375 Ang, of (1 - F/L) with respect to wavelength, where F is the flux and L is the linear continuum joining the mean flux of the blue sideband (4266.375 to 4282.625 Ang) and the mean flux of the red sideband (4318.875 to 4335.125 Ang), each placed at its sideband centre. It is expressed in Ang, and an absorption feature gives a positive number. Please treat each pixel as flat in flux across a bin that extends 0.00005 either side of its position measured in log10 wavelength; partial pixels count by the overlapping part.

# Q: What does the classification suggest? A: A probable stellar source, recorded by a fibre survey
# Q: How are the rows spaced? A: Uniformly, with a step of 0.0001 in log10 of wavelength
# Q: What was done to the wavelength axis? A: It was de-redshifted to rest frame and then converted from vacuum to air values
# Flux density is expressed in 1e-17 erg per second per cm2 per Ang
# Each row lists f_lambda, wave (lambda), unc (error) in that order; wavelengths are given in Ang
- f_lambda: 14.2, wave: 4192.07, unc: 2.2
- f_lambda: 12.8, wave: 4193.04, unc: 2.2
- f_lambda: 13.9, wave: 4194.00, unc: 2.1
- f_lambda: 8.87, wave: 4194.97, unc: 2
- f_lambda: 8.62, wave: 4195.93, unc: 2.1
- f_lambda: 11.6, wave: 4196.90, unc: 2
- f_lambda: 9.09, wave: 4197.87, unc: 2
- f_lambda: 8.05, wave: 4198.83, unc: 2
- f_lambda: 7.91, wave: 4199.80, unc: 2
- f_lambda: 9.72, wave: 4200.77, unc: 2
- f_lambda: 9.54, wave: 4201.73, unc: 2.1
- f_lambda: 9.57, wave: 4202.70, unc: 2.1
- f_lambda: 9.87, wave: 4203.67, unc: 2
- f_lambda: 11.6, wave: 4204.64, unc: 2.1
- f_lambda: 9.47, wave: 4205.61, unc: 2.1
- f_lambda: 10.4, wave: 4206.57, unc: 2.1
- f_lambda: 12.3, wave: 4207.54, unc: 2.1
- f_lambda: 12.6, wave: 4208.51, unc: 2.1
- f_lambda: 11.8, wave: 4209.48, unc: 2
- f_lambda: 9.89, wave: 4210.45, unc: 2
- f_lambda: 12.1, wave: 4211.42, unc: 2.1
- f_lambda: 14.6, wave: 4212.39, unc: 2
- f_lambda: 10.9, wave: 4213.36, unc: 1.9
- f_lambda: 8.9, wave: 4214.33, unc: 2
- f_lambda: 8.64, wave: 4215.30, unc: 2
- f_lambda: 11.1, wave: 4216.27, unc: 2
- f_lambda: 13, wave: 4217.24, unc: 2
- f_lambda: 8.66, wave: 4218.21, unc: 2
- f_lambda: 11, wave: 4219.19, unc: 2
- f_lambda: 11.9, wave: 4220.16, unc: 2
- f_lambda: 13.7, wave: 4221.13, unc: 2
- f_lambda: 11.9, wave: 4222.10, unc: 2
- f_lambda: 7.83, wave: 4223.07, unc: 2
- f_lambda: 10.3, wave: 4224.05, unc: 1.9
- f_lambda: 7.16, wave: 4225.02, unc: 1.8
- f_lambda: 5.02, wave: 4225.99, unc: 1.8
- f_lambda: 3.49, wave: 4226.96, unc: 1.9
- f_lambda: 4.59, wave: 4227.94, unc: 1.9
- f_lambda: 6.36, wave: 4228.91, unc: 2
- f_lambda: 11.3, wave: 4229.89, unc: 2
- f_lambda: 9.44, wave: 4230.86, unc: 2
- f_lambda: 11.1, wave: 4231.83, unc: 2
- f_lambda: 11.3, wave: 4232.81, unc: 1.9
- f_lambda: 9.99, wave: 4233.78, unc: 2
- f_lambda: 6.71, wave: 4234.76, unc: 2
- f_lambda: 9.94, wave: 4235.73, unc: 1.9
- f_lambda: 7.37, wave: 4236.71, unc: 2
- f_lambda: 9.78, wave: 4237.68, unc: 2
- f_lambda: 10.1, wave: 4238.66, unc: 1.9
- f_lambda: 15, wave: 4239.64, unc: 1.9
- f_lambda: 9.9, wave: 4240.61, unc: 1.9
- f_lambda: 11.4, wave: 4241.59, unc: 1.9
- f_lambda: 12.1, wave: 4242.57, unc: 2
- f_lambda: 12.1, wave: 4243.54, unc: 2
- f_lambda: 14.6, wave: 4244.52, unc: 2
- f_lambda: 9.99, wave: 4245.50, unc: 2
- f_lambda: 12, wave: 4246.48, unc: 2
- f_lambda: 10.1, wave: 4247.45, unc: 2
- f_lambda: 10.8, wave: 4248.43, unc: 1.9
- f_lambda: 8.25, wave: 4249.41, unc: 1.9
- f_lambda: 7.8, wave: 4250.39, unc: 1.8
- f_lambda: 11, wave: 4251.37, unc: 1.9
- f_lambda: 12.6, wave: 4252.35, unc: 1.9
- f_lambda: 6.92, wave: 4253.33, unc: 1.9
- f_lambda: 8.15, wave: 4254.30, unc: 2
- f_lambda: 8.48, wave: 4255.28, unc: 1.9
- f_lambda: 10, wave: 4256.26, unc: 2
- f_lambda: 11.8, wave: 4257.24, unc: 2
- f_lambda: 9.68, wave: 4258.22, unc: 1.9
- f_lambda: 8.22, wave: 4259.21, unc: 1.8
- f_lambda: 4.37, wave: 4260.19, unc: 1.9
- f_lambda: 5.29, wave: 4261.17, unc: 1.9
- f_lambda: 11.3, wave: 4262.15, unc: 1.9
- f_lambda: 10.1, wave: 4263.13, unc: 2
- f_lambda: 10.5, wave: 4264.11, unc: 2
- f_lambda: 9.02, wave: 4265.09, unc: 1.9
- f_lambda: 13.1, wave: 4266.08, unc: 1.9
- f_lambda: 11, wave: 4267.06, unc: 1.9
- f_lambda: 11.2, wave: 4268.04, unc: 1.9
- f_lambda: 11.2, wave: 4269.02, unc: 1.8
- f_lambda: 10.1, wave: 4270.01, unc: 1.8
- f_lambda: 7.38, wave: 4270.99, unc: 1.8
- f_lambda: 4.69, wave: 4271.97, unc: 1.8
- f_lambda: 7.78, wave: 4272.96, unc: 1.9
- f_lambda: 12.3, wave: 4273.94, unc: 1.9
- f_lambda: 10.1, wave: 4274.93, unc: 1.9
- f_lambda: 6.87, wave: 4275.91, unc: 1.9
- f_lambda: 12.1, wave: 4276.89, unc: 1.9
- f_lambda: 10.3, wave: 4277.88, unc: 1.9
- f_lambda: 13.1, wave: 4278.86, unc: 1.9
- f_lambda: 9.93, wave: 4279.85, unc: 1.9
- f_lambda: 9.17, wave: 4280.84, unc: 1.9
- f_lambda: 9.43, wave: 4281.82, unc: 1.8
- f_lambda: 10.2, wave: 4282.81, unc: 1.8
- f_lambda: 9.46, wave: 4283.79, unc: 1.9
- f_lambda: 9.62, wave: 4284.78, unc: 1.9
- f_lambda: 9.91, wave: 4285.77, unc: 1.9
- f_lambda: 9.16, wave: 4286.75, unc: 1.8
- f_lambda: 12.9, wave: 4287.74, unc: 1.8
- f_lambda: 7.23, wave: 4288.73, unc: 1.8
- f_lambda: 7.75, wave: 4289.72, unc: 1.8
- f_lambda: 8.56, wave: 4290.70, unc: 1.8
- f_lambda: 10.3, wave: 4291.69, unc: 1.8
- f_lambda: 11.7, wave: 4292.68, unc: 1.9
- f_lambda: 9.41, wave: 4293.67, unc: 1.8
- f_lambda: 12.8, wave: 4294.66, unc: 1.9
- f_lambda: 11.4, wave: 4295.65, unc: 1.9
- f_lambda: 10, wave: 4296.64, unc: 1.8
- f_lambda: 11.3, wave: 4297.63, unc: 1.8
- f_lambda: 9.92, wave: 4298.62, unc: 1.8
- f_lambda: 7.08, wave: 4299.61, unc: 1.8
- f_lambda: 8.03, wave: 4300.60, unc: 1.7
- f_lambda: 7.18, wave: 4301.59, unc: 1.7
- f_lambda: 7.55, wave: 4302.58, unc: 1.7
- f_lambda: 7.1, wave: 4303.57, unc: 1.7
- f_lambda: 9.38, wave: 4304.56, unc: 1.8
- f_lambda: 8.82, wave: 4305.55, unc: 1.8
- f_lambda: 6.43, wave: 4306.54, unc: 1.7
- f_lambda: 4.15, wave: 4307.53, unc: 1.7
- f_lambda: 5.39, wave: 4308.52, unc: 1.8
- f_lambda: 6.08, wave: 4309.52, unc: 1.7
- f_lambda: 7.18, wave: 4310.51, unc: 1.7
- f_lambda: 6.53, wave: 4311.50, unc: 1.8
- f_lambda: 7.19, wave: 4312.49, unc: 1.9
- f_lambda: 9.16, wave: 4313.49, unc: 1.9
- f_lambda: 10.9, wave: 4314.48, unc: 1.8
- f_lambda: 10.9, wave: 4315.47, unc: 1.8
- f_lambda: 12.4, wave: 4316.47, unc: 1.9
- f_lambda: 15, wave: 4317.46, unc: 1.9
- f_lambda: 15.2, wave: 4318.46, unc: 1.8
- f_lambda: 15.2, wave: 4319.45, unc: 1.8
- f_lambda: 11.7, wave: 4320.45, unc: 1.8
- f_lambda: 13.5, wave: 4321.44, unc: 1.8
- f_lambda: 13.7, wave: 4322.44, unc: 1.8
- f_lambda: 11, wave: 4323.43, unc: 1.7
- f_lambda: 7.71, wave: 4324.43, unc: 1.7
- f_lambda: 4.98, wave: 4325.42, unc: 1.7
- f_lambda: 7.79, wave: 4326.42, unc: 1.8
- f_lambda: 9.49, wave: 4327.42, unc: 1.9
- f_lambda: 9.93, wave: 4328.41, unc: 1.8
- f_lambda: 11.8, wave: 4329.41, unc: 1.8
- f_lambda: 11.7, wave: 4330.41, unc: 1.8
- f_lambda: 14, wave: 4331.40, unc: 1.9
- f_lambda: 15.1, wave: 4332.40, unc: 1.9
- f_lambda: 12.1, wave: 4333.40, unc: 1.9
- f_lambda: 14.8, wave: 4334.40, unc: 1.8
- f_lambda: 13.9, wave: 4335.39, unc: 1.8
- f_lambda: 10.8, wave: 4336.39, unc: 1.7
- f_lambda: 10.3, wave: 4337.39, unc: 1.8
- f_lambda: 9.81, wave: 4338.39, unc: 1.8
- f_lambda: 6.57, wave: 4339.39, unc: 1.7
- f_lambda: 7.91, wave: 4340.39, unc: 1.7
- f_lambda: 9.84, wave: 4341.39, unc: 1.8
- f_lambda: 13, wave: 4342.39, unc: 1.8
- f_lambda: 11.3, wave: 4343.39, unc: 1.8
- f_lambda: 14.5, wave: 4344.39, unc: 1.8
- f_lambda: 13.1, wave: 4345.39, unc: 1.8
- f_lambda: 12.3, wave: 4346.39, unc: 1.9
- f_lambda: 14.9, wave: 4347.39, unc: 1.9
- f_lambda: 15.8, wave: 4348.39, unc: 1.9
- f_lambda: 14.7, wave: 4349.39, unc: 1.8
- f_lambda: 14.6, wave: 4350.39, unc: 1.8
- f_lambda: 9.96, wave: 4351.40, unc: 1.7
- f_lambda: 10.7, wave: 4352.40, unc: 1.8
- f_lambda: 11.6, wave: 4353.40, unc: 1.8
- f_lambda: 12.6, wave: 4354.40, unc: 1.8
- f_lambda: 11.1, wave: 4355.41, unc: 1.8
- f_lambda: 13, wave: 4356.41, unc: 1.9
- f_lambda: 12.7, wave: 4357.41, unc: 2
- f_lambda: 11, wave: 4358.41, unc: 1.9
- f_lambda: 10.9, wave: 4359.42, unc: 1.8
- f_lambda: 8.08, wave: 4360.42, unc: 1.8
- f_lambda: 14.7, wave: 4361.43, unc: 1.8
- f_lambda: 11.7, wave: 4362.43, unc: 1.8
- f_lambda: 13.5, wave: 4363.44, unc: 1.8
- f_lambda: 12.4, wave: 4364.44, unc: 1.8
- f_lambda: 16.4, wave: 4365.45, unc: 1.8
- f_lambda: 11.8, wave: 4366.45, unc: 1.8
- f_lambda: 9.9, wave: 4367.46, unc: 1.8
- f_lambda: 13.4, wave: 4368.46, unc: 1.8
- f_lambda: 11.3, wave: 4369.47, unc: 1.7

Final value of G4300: 5.7 Ang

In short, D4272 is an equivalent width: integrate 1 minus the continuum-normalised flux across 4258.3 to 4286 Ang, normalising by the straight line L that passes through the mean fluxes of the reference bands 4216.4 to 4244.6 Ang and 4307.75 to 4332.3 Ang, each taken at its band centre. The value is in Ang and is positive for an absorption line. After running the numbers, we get 1.4 Ang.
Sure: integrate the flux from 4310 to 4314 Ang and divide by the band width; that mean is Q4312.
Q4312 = 7.53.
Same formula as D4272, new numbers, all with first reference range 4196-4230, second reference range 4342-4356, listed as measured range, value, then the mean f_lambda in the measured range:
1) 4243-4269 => 2.00 Ang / 9.97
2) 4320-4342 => 2.86 Ang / 10.8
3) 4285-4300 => 2.12 Ang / 9.97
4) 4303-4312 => 3.89 Ang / 6.8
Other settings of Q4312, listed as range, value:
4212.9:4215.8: 9.48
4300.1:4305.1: 7.86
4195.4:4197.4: 10.1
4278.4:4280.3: 11.5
